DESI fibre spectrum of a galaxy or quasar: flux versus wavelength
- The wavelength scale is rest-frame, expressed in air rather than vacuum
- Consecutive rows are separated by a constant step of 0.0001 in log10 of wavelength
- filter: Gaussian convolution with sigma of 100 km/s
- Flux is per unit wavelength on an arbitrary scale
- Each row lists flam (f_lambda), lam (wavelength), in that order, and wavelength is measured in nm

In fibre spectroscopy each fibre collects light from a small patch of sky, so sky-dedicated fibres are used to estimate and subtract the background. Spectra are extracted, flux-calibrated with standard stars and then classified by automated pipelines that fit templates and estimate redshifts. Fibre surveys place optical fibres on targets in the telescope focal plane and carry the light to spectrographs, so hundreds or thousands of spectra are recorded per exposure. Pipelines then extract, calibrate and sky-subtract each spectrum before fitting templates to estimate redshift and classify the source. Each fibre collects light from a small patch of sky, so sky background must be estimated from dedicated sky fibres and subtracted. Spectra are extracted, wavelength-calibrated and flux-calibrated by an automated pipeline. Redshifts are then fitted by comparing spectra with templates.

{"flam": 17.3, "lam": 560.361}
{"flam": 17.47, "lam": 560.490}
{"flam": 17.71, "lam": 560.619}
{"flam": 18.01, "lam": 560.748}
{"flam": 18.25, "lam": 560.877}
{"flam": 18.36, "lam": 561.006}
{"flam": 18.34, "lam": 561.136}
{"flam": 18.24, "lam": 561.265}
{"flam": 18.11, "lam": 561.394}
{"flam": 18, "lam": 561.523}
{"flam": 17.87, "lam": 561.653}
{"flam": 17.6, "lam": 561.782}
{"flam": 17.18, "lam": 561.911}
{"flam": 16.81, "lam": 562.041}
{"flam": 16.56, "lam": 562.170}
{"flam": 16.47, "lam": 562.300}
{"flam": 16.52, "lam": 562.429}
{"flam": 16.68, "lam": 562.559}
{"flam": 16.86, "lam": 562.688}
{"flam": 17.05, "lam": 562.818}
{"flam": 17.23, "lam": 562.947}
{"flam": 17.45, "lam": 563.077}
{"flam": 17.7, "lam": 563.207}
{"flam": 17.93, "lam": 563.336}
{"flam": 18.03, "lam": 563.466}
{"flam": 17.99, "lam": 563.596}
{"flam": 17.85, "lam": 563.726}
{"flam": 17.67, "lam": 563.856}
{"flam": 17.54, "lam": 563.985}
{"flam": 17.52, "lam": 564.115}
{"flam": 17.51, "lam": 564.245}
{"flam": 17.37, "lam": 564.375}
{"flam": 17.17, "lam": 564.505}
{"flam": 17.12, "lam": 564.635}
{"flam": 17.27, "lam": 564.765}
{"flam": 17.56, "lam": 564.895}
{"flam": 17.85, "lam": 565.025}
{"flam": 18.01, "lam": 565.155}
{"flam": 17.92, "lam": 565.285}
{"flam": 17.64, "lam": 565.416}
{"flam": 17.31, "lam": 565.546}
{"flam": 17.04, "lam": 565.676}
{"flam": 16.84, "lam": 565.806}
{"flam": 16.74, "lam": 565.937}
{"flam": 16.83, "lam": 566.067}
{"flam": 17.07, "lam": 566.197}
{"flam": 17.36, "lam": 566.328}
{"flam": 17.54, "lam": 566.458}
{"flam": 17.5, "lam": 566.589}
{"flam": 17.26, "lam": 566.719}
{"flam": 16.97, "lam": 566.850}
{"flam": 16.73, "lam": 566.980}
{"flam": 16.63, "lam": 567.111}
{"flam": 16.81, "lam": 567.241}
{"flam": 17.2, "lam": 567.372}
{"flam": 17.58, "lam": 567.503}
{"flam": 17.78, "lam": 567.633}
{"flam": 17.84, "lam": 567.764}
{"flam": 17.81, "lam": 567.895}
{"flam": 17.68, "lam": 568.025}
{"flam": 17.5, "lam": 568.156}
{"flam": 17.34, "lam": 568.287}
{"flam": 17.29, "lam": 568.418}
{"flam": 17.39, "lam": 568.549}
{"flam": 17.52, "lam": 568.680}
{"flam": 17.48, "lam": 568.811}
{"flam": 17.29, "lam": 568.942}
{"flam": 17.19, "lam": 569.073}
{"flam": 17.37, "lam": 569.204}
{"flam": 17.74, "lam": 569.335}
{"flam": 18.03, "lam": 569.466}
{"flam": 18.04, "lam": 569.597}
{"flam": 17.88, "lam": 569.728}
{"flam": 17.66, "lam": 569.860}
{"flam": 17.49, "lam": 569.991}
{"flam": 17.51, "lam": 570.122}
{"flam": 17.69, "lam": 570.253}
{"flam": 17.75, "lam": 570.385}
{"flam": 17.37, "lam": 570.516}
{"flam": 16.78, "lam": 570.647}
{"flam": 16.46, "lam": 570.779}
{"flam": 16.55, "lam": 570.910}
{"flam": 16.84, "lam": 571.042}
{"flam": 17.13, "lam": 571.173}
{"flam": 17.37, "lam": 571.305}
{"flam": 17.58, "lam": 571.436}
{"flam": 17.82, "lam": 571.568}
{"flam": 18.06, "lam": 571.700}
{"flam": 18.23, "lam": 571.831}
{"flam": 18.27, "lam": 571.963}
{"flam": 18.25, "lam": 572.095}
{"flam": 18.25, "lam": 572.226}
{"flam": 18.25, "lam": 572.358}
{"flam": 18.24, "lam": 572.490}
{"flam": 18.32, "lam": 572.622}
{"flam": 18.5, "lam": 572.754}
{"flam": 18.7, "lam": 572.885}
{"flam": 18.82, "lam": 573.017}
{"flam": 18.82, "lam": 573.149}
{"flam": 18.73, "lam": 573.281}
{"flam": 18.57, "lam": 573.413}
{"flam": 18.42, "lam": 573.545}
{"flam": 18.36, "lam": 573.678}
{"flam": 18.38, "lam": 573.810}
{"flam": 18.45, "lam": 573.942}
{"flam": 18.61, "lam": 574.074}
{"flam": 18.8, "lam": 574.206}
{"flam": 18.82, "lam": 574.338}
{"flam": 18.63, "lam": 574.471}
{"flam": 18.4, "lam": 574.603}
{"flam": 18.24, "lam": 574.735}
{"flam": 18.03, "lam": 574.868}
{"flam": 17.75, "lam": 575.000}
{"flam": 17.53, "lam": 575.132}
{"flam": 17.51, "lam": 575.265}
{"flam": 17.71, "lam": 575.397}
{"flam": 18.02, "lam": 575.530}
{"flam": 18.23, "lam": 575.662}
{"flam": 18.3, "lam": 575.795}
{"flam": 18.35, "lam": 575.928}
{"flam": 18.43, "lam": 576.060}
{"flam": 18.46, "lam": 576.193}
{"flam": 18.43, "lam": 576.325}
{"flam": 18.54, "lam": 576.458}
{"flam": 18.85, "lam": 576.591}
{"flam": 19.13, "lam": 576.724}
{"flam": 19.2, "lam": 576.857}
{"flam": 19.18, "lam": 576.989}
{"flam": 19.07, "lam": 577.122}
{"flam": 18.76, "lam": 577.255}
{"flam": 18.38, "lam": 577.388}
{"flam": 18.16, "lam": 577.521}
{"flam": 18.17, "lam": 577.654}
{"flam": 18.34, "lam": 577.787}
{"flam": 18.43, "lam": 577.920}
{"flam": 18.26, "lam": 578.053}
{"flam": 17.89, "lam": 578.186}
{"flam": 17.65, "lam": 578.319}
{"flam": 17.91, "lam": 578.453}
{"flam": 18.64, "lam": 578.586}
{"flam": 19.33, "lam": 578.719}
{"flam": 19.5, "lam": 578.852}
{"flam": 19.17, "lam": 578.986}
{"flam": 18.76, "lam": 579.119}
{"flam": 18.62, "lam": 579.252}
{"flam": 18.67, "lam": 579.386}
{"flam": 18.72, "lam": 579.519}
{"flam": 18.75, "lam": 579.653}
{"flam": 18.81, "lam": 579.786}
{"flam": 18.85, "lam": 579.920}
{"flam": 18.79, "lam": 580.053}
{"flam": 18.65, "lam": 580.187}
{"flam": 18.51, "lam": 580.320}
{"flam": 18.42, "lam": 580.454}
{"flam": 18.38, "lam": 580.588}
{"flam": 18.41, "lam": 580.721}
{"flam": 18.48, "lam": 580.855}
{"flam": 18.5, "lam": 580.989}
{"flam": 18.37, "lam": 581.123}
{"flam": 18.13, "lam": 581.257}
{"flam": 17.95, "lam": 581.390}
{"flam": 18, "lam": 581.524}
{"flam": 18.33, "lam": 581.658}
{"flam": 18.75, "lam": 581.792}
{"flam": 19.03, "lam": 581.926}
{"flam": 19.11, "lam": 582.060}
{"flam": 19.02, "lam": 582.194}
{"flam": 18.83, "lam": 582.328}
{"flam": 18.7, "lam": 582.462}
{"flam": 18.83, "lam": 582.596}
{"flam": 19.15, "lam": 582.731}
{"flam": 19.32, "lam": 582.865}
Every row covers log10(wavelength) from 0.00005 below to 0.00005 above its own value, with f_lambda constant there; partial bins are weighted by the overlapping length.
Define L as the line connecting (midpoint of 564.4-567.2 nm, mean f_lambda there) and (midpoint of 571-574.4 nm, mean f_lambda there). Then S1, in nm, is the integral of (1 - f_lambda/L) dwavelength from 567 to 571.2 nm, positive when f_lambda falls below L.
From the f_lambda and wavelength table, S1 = 0.08 nm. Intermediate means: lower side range 17.3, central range 17.4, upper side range 18.3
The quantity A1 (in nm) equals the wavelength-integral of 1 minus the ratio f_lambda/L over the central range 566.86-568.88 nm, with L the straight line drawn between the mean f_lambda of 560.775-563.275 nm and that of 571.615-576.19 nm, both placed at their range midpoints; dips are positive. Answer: 0.058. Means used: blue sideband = 17.4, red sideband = 18.3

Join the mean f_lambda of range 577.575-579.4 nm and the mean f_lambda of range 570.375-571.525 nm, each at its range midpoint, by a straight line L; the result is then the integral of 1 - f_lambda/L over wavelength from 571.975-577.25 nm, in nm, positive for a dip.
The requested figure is -0.20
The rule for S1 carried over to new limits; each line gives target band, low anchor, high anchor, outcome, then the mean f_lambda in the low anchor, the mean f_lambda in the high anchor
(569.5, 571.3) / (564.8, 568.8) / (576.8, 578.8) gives 0.04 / 17.4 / 18.5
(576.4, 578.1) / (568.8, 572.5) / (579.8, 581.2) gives -0.04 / 17.6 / 18.5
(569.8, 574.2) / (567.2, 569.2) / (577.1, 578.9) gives -0.03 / 17.4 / 18.4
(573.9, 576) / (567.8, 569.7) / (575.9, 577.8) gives 0.02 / 17.6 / 18.6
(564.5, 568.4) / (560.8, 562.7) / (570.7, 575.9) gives 0.09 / 17.5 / 18.1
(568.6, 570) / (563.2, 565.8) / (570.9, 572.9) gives 0.01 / 17.6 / 17.9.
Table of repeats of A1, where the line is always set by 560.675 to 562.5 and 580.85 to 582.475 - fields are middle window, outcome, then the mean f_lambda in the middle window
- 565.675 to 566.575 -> 0.04 nm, 17.1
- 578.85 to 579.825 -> -0.02 nm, 18.8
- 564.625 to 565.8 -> 0.02 nm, 17.5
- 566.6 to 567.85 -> 0.04 nm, 17.2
